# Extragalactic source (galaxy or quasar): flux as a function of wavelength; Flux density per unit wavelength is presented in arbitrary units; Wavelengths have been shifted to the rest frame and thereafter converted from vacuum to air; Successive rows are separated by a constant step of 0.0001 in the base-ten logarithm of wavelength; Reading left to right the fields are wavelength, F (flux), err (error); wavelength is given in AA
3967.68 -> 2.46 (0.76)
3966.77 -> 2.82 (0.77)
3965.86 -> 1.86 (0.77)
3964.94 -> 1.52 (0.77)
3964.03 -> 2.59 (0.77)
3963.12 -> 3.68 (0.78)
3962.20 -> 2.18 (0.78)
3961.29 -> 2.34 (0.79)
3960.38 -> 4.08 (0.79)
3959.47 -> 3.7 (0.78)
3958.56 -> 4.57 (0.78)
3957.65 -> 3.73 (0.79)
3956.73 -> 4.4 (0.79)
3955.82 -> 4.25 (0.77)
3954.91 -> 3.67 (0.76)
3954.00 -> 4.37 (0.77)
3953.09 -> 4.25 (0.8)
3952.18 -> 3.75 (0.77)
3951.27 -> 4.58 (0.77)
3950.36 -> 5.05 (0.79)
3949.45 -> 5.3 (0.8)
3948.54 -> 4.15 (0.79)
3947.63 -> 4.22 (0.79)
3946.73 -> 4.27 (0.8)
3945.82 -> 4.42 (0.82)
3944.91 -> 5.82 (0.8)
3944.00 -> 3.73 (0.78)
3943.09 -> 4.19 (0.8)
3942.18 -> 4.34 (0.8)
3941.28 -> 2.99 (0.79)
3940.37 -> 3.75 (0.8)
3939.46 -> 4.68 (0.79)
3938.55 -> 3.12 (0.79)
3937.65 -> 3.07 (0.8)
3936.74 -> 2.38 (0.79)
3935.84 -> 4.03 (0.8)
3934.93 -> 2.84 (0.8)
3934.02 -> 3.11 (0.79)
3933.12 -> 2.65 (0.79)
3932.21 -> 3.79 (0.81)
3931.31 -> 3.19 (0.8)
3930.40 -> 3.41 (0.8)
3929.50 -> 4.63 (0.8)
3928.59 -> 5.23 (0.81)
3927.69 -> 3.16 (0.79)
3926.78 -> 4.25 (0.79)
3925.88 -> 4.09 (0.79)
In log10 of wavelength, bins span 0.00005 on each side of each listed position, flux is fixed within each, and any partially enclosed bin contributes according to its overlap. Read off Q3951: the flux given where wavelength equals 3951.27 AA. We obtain 4.58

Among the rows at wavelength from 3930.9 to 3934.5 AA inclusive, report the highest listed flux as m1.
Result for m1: 3.79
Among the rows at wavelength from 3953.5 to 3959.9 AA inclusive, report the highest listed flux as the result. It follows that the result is 4.57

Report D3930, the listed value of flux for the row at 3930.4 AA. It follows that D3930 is 3.41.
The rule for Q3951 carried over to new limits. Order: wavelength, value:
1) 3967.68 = 2.46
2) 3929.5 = 4.63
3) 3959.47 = 3.7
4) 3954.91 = 3.67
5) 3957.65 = 3.73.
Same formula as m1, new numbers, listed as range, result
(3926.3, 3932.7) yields 5.23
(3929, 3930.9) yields 4.63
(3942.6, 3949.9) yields 5.82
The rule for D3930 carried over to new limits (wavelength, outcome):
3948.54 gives 4.15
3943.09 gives 4.19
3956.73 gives 4.4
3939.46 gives 4.68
